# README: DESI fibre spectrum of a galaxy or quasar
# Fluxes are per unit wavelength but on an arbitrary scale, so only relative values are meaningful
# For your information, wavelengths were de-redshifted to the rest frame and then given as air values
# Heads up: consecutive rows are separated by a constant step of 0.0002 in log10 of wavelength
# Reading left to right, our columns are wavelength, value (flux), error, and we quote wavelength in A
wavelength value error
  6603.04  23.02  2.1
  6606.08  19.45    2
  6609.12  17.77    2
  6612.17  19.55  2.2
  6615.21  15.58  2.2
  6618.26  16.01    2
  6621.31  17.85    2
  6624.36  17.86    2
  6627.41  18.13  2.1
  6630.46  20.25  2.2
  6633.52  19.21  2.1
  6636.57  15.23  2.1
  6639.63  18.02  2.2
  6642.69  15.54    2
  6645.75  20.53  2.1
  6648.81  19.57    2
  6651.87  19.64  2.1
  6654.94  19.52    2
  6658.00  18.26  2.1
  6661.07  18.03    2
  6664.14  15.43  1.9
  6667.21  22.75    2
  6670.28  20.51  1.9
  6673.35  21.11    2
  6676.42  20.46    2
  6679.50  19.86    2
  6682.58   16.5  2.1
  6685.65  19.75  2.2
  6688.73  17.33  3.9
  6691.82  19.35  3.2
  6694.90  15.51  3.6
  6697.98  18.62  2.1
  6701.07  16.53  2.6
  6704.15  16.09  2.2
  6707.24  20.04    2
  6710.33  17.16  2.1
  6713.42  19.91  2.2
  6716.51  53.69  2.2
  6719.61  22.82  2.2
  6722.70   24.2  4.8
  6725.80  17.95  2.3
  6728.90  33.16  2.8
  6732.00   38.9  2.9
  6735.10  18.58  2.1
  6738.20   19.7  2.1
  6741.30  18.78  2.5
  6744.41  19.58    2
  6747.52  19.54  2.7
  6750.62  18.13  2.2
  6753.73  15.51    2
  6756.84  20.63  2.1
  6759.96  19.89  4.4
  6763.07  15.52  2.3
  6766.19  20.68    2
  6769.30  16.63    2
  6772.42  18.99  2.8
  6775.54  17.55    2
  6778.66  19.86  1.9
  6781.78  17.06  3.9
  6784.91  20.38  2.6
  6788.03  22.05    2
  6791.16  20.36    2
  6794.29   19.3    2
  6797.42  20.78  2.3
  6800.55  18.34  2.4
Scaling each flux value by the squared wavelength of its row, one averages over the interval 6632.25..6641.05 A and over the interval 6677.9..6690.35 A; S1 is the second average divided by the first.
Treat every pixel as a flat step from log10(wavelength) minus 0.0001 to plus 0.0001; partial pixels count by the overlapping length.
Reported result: 1.07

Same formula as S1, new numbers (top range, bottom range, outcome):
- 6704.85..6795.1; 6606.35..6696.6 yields 1.20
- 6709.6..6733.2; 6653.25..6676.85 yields 1.50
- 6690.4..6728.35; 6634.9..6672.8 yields 1.21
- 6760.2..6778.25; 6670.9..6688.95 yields 0.96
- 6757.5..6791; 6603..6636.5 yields 1.09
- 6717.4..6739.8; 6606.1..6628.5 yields 1.52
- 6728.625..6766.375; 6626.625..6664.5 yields 1.18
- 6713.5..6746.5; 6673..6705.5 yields 1.46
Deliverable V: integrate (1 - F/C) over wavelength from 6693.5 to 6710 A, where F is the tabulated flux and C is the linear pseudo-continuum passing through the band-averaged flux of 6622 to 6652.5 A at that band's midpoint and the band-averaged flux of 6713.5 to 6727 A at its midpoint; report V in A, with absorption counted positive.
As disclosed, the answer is 5.7 A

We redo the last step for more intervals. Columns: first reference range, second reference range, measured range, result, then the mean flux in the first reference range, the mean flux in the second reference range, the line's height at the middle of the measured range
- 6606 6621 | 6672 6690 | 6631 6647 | 0.3 A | 17.5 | 19.2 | 18.1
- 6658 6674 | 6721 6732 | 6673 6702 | 4.7 A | 19.4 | 27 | 22.1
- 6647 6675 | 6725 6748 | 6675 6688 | 1.0 A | 19.4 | 23.6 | 20.6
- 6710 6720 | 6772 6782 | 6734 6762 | 5.9 A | 30.4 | 18.5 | 24.1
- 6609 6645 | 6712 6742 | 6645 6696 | 6.0 A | 17.6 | 27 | 21.7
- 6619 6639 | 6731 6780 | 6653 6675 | -1.1 A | 18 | 19.7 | 18.5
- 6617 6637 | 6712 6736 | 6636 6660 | 2.3 A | 18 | 29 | 20.3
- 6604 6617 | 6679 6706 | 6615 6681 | -2.5 A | 18.3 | 17.7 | 18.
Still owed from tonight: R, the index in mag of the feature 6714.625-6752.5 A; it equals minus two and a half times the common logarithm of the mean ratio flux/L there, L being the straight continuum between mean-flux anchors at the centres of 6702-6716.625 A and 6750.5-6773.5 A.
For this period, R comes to -0.224 mag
